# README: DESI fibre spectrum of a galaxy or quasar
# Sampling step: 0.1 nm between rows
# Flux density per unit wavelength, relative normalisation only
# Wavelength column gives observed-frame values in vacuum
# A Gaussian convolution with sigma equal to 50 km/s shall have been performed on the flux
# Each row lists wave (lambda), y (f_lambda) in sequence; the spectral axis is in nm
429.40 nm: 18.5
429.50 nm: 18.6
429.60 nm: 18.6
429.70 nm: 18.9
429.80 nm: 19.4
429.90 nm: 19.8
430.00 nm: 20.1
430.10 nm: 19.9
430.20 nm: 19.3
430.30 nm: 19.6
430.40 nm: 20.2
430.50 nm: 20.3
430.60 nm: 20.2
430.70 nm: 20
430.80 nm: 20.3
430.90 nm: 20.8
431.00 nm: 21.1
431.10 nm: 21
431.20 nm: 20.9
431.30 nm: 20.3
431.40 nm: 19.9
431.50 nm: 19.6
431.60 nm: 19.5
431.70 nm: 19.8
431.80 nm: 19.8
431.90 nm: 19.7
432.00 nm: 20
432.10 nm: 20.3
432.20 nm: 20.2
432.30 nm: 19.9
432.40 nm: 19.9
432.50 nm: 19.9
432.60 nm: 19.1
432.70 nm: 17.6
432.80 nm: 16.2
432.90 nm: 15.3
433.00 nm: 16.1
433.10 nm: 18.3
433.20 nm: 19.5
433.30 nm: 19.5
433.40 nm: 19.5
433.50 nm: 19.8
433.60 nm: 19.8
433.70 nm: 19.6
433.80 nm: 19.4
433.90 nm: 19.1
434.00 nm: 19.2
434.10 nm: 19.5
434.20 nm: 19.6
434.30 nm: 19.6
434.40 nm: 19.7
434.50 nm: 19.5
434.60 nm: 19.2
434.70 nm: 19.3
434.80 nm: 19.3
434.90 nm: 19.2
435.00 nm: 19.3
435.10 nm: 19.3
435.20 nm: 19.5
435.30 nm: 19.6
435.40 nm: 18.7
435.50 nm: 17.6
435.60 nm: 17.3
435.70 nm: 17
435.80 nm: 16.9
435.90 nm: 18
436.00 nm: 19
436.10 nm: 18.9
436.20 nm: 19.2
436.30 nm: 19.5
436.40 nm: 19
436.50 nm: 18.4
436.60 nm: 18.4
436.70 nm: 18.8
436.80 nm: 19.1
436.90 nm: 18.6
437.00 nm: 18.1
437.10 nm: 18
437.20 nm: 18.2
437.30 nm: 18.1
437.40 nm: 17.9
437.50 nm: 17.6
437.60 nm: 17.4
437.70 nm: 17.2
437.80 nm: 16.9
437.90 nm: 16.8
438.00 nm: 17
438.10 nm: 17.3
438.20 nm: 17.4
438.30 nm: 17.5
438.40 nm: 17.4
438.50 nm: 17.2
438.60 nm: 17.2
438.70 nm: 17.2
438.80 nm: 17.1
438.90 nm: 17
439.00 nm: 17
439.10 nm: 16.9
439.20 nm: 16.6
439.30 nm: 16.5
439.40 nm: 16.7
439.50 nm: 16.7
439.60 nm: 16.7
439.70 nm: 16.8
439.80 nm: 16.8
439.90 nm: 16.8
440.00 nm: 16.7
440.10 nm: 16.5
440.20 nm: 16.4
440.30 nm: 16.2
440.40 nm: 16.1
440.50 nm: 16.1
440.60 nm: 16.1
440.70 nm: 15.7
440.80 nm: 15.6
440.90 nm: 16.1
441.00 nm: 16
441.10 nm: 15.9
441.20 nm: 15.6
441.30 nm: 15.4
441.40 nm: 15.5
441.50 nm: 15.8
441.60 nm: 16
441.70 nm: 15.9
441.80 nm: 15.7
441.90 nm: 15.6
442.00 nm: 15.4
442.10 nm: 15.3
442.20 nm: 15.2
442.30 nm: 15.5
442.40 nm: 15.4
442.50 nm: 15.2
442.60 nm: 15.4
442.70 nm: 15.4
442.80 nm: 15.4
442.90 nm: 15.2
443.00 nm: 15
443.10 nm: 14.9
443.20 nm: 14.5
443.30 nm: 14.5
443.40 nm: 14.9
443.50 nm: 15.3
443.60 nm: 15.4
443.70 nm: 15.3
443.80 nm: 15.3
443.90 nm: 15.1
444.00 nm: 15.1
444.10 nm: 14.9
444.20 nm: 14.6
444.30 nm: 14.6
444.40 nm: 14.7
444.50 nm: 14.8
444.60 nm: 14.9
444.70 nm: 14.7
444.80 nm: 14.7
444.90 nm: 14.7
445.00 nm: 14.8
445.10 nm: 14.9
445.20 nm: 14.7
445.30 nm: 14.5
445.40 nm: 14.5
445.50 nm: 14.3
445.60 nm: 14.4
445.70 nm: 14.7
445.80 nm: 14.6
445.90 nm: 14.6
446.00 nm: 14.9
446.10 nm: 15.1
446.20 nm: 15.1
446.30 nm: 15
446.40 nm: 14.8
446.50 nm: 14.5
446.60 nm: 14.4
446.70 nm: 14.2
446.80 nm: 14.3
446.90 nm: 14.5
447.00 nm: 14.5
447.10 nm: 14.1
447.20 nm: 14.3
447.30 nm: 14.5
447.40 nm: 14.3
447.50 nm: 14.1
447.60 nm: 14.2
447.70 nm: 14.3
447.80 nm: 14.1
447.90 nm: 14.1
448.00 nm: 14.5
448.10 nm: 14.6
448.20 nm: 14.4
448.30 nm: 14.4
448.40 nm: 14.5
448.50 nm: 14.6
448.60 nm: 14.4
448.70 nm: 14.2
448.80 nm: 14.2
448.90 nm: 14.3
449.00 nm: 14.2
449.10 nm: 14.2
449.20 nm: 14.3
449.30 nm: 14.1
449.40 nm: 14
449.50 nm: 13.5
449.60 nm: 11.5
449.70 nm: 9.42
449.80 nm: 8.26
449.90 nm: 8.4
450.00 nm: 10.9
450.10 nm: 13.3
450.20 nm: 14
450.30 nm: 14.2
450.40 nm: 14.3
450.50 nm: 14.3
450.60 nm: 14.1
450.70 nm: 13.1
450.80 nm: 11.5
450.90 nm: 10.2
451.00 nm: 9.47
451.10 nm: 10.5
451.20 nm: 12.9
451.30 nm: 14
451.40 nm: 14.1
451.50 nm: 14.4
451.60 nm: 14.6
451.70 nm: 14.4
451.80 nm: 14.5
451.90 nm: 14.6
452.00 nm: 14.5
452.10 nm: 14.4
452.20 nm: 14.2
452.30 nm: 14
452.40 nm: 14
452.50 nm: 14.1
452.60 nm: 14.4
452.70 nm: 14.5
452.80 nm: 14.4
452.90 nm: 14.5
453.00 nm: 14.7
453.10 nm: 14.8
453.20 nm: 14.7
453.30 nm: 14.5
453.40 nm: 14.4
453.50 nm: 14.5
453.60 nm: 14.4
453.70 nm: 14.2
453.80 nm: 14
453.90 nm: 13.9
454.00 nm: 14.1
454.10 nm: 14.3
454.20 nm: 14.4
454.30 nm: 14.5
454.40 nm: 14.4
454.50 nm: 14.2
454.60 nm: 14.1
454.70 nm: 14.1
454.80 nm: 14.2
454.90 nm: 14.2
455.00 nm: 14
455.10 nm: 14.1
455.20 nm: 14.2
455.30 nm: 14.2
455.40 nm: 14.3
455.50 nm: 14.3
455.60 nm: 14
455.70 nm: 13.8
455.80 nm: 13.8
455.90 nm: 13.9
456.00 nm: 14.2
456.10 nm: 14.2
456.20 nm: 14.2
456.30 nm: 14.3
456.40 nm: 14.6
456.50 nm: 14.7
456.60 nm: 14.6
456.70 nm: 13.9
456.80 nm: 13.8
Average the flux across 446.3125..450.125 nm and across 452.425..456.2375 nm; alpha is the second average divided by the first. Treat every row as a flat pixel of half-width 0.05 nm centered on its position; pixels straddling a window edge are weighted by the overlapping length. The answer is 1.0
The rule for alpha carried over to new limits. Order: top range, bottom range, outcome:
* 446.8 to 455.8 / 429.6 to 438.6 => 0.73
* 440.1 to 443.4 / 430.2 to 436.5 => 0.81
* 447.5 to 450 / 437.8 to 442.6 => 0.82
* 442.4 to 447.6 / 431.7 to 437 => 0.78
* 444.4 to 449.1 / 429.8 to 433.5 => 0.74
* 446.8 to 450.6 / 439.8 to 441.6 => 0.85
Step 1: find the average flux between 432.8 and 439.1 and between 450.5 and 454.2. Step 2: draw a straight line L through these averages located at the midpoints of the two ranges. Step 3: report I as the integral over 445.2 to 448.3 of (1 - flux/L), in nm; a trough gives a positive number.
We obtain 0.18 nm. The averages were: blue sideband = 18.3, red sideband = 13.8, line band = 14.5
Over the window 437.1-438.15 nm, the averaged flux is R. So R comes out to 17.5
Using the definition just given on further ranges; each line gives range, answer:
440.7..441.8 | 15.8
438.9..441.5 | 16.3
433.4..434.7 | 19.5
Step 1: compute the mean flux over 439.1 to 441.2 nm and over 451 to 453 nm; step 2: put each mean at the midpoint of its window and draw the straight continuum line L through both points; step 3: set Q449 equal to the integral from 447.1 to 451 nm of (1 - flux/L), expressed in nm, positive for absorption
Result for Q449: 0.32 nm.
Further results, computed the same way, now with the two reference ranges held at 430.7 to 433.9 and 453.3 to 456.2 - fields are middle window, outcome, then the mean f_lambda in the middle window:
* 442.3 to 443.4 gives 0.121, 15.1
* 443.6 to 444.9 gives 0.136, 14.9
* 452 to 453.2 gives 0.025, 14.4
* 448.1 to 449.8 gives 0.210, 13.6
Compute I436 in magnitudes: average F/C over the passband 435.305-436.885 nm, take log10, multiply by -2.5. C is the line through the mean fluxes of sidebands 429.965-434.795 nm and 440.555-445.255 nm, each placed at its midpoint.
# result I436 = -0.03 mag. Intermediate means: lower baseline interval 19.5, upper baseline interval 15.2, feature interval 18.4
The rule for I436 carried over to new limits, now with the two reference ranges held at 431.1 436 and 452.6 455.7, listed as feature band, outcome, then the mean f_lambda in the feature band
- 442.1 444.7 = 0.12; 15.1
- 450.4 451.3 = 0.23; 12.2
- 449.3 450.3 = 0.29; 11.7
